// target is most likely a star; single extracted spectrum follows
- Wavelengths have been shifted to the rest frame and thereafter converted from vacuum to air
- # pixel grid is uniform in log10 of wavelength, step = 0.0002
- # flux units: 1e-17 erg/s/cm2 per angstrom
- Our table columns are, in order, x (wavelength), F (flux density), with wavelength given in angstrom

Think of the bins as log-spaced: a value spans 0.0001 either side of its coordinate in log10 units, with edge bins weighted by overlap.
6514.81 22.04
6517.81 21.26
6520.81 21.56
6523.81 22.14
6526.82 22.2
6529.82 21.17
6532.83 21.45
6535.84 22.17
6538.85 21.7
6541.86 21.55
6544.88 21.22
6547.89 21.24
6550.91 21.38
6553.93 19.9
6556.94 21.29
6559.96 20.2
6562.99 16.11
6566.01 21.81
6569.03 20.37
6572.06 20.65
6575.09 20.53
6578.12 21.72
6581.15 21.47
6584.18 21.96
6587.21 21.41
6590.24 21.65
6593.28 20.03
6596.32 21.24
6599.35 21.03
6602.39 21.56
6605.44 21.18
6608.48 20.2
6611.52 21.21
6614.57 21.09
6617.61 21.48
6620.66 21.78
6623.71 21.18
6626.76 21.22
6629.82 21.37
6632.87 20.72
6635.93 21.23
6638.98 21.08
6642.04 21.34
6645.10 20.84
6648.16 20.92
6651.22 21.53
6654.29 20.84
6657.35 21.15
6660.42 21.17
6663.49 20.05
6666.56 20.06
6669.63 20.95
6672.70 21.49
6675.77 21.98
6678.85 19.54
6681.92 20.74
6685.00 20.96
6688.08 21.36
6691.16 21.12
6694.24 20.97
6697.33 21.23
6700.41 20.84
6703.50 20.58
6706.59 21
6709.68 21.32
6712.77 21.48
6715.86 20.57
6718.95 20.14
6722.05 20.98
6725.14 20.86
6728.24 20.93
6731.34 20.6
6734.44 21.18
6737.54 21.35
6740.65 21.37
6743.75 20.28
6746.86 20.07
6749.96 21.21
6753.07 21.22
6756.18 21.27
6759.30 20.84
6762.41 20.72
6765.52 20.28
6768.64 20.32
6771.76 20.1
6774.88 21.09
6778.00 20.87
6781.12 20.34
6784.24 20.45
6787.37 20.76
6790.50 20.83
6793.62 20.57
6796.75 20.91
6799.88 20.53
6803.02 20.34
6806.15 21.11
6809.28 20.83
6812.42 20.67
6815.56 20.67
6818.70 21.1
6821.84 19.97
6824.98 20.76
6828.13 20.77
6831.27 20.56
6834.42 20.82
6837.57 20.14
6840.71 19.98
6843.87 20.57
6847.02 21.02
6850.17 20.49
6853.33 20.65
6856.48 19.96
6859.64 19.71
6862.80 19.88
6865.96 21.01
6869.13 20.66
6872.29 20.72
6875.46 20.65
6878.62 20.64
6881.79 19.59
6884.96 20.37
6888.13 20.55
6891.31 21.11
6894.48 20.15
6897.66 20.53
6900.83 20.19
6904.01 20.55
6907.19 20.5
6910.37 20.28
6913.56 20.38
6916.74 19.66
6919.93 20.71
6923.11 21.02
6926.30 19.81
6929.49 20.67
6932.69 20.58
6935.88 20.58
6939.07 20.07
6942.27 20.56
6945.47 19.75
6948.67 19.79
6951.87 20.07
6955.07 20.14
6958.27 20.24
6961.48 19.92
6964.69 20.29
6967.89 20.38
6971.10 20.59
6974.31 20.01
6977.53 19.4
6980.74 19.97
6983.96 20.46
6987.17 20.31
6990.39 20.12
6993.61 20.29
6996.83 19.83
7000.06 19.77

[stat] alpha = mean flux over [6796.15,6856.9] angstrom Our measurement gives 20.6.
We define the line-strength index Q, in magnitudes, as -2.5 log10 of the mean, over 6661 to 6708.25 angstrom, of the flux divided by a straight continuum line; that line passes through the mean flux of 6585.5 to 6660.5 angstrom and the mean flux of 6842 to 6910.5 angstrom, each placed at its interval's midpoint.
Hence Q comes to 0.01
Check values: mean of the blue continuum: 21.1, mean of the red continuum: 20.4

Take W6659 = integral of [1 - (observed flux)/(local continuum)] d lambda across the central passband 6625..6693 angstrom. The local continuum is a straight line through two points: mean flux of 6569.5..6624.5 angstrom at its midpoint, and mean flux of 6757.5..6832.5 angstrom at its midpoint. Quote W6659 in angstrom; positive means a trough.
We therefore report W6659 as 0.1 angstrom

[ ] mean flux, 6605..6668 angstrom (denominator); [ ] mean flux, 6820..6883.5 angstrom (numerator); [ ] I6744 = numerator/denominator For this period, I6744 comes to 0.97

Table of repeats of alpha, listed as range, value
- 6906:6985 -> 20.2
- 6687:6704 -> 21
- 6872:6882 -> 20.5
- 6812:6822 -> 20.7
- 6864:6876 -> 20.7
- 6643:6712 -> 20.9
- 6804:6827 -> 20.7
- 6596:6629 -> 21.2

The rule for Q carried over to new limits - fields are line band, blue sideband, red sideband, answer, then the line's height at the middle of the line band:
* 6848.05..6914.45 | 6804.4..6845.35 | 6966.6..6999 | 0.00 mag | 20.4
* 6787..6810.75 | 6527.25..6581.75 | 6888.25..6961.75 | -0.01 mag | 20.5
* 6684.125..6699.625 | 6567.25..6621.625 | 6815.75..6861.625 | -0.01 mag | 20.9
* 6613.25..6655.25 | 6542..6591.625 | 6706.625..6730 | -0.02 mag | 20.9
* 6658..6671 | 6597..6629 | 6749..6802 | 0.02 mag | 21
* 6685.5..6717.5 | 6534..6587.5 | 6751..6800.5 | -0.01 mag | 20.8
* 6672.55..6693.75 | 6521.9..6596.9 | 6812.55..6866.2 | -0.01 mag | 20.8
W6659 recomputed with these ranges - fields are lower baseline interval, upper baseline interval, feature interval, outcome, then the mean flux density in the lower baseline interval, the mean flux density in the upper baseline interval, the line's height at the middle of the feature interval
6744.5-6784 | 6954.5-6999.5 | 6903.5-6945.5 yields -0.25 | 20.7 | 20.1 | 20.3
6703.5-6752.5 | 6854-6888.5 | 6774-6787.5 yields 0.01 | 20.9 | 20.3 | 20.7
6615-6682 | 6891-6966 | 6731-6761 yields -0.25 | 21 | 20.3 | 20.8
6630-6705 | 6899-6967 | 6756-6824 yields -0.03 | 21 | 20.3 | 20.6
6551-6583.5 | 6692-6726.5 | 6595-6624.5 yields -0.83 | 20.5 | 20.9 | 20.6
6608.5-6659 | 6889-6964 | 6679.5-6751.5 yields 0.07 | 21.2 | 20.3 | 20.9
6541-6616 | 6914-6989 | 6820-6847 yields -0.08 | 20.9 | 20.2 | 20.4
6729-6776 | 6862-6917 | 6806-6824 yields -0.06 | 20.8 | 20.4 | 20.6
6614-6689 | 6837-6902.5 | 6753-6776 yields 0.03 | 21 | 20.4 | 20.7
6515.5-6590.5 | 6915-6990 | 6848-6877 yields -0.01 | 21.1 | 20.2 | 20.4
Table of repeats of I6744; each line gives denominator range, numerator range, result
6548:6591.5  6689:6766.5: 1.01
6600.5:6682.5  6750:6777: 0.99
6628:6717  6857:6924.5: 0.97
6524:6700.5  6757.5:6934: 0.98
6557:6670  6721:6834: 0.99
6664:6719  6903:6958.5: 0.97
